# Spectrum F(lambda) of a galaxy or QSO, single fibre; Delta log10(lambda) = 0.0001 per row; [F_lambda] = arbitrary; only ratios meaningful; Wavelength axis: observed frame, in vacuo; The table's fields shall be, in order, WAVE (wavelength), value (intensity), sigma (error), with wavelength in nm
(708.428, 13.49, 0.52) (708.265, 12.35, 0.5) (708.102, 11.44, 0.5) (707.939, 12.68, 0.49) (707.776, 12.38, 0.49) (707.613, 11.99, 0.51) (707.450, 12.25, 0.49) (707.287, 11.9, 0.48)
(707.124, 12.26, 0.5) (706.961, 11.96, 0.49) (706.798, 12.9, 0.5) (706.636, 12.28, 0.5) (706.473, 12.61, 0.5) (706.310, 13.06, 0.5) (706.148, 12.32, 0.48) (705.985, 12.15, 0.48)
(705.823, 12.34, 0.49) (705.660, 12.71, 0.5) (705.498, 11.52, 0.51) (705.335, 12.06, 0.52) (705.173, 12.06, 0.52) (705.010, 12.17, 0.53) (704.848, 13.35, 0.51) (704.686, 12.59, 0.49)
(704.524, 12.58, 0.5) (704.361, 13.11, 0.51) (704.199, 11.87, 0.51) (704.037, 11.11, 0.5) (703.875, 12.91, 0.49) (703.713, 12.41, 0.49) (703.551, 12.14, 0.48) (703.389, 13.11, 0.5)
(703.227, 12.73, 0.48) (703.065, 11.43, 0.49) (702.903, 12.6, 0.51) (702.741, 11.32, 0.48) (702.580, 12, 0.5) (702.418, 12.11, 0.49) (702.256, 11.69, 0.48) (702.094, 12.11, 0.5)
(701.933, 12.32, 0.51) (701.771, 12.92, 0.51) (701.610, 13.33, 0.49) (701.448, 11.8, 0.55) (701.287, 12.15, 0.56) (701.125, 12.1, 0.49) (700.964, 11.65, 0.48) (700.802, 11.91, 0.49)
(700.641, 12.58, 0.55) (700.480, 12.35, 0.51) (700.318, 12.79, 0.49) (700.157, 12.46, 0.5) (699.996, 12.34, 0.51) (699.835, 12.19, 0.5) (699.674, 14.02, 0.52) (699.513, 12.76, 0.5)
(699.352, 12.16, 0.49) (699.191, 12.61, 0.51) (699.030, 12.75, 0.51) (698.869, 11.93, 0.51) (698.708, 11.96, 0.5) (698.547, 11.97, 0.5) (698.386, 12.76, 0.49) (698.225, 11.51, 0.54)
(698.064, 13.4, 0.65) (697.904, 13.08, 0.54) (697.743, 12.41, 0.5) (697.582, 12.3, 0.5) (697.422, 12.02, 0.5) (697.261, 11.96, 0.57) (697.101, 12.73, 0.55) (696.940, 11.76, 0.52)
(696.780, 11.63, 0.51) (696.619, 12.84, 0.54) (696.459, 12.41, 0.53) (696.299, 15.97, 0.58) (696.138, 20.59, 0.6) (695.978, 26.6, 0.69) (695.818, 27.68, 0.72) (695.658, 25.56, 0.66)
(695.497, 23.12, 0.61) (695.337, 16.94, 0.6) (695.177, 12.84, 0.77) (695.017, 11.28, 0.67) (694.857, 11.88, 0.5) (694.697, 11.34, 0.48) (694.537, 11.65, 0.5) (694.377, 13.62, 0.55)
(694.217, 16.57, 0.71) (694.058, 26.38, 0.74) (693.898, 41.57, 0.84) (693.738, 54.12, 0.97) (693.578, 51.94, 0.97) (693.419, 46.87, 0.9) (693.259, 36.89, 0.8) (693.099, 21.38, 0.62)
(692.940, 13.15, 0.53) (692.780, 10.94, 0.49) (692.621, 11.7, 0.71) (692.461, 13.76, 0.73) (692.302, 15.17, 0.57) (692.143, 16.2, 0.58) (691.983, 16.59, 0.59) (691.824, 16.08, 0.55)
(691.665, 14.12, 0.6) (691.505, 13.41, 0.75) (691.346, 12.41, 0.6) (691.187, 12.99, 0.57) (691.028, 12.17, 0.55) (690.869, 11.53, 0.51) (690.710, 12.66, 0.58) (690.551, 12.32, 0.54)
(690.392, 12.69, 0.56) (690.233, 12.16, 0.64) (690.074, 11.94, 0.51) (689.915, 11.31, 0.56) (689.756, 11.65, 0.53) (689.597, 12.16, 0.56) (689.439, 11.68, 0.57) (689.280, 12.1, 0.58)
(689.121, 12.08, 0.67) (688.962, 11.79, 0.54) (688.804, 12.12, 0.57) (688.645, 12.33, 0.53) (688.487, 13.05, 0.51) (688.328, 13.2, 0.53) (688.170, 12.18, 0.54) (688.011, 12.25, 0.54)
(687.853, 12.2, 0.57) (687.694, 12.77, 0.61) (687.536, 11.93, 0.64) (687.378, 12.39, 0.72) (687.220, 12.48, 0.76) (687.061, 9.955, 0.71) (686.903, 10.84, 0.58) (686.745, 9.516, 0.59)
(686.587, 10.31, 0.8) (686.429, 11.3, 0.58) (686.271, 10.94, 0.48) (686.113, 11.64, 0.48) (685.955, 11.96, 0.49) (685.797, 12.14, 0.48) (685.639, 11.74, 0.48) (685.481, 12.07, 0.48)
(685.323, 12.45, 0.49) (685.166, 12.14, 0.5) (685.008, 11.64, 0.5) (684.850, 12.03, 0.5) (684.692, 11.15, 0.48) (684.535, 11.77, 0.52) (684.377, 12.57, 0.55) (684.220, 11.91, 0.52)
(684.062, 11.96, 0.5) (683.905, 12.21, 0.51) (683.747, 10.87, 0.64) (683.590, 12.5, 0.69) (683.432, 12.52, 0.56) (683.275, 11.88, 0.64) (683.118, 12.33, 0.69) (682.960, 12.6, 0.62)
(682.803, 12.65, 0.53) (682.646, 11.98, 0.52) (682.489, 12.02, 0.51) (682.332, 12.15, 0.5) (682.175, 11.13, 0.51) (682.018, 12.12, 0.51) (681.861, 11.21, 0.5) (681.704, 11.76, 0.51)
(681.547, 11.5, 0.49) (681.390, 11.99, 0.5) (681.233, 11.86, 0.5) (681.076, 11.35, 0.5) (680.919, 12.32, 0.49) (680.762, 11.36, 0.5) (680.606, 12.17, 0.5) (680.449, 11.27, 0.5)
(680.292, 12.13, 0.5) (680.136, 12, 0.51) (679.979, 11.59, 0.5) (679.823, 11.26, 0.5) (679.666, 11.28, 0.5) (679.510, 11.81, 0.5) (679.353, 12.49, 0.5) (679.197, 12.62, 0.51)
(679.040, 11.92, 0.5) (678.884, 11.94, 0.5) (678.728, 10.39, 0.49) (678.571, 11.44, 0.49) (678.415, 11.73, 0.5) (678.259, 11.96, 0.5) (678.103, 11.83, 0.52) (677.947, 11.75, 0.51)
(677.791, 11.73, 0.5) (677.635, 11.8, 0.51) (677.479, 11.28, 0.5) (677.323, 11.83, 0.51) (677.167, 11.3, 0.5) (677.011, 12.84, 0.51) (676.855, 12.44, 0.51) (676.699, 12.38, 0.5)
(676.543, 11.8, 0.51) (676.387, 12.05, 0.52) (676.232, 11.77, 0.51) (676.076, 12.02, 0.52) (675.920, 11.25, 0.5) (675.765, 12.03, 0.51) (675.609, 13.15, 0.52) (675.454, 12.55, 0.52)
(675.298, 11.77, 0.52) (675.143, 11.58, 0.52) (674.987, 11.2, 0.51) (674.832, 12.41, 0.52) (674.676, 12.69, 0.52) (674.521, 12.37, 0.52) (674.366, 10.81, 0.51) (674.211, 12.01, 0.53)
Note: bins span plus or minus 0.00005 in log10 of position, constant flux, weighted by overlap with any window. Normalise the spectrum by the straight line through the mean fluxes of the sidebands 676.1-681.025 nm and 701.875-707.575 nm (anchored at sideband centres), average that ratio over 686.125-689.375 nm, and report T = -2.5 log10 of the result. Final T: 0.02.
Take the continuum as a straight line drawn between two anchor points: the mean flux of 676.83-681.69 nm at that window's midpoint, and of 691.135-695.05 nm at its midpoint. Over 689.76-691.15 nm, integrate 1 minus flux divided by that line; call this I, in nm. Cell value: 0.518 nm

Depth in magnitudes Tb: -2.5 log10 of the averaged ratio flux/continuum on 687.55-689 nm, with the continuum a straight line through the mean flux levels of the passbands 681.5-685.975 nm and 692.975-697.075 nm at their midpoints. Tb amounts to 0.29 mag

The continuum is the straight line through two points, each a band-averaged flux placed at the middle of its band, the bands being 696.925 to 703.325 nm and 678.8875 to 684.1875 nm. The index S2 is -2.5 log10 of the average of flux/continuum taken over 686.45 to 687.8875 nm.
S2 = 0.06 mag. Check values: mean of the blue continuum 11.9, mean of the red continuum 12.3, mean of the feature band 11.3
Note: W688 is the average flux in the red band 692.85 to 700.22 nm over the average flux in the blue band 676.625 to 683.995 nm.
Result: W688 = 1.5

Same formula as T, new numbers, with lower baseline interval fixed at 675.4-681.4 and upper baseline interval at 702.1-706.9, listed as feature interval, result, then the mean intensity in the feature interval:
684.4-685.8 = 0.006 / 11.9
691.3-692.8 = -0.174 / 14.2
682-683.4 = -0.016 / 12.1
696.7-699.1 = -0.007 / 12.3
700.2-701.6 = 0.002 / 12.2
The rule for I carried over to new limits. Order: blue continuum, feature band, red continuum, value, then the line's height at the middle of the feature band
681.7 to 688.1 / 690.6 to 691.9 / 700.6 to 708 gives -0.128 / 12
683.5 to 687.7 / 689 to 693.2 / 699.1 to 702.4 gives -0.497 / 11.9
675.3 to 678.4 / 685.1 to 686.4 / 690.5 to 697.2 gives 0.318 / 15.7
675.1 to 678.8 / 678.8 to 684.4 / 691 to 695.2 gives 0.933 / 14.3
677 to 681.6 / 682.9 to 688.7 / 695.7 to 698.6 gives 0.439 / 12.9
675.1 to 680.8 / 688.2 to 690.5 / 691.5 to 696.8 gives 0.762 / 18.2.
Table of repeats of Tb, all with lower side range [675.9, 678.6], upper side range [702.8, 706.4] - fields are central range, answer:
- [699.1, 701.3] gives -0.01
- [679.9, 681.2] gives 0.01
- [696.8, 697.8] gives 0.01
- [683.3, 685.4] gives 0.00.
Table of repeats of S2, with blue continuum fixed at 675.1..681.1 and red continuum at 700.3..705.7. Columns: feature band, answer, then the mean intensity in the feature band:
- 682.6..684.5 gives -0.019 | 12.2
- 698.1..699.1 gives 0.001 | 12.2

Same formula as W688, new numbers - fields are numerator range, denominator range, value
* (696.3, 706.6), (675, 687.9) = 1.05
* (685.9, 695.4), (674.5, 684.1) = 1.32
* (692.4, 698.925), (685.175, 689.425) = 1.59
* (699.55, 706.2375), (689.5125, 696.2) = 0.65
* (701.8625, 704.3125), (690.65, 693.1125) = 0.88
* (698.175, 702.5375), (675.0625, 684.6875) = 1.04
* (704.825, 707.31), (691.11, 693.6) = 0.63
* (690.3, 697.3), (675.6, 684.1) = 1.58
